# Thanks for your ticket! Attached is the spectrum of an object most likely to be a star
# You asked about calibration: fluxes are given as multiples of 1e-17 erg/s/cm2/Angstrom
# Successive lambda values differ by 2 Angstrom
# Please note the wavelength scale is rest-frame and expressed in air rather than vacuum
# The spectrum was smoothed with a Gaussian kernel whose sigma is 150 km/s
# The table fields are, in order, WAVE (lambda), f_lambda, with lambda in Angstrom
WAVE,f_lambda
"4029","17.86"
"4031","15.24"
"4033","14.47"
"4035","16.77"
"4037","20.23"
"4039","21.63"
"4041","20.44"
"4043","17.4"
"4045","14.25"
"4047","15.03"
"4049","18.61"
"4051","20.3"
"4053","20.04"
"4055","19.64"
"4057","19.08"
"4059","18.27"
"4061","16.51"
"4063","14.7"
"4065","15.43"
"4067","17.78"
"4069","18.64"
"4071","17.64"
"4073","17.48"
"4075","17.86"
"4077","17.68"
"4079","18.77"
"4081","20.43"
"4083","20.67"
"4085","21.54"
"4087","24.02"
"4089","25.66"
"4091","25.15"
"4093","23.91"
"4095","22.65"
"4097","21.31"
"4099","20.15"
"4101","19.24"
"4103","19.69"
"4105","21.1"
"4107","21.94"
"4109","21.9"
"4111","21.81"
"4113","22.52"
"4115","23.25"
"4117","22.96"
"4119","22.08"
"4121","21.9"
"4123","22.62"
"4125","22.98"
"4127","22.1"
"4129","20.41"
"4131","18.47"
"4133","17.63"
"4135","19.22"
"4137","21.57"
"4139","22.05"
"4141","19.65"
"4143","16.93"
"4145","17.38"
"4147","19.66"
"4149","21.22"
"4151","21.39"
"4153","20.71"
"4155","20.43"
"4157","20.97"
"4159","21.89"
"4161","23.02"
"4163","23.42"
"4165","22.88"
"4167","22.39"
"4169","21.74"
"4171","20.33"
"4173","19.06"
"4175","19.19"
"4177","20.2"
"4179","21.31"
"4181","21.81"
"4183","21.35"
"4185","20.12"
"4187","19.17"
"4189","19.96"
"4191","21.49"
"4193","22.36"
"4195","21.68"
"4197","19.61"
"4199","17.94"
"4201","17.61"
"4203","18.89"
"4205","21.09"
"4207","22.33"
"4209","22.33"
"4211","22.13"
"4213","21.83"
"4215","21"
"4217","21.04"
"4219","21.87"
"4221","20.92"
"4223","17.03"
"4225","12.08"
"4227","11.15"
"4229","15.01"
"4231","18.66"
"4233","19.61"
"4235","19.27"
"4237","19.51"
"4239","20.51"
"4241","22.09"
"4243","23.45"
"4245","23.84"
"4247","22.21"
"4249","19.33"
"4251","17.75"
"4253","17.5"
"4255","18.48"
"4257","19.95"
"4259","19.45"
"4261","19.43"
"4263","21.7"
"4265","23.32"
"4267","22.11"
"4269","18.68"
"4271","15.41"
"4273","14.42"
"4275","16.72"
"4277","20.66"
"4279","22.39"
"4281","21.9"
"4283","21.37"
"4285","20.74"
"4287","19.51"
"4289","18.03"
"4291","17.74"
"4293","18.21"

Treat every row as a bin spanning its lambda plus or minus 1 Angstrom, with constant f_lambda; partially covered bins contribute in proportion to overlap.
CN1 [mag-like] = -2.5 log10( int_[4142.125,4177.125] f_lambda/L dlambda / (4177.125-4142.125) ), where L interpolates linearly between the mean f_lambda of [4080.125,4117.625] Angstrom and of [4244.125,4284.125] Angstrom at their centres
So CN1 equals 0.03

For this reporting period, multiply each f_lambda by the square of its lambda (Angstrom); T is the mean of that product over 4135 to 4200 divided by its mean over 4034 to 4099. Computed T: 1.1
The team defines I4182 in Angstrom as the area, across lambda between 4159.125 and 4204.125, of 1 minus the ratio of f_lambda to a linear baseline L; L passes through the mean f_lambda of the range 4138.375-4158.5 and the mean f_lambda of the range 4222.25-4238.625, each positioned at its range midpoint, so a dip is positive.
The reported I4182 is -4.9 Angstrom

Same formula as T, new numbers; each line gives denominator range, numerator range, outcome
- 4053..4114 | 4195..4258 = 1.04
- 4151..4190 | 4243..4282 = 0.98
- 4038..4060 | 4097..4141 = 1.18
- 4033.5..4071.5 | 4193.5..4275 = 1.19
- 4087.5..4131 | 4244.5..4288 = 0.97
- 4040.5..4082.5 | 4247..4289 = 1.21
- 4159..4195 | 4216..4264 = 0.94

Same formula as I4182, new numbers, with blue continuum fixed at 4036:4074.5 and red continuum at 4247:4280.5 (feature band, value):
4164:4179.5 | -1.7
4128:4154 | -1.6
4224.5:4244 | 0.9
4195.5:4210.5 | -0.9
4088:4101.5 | -3.3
